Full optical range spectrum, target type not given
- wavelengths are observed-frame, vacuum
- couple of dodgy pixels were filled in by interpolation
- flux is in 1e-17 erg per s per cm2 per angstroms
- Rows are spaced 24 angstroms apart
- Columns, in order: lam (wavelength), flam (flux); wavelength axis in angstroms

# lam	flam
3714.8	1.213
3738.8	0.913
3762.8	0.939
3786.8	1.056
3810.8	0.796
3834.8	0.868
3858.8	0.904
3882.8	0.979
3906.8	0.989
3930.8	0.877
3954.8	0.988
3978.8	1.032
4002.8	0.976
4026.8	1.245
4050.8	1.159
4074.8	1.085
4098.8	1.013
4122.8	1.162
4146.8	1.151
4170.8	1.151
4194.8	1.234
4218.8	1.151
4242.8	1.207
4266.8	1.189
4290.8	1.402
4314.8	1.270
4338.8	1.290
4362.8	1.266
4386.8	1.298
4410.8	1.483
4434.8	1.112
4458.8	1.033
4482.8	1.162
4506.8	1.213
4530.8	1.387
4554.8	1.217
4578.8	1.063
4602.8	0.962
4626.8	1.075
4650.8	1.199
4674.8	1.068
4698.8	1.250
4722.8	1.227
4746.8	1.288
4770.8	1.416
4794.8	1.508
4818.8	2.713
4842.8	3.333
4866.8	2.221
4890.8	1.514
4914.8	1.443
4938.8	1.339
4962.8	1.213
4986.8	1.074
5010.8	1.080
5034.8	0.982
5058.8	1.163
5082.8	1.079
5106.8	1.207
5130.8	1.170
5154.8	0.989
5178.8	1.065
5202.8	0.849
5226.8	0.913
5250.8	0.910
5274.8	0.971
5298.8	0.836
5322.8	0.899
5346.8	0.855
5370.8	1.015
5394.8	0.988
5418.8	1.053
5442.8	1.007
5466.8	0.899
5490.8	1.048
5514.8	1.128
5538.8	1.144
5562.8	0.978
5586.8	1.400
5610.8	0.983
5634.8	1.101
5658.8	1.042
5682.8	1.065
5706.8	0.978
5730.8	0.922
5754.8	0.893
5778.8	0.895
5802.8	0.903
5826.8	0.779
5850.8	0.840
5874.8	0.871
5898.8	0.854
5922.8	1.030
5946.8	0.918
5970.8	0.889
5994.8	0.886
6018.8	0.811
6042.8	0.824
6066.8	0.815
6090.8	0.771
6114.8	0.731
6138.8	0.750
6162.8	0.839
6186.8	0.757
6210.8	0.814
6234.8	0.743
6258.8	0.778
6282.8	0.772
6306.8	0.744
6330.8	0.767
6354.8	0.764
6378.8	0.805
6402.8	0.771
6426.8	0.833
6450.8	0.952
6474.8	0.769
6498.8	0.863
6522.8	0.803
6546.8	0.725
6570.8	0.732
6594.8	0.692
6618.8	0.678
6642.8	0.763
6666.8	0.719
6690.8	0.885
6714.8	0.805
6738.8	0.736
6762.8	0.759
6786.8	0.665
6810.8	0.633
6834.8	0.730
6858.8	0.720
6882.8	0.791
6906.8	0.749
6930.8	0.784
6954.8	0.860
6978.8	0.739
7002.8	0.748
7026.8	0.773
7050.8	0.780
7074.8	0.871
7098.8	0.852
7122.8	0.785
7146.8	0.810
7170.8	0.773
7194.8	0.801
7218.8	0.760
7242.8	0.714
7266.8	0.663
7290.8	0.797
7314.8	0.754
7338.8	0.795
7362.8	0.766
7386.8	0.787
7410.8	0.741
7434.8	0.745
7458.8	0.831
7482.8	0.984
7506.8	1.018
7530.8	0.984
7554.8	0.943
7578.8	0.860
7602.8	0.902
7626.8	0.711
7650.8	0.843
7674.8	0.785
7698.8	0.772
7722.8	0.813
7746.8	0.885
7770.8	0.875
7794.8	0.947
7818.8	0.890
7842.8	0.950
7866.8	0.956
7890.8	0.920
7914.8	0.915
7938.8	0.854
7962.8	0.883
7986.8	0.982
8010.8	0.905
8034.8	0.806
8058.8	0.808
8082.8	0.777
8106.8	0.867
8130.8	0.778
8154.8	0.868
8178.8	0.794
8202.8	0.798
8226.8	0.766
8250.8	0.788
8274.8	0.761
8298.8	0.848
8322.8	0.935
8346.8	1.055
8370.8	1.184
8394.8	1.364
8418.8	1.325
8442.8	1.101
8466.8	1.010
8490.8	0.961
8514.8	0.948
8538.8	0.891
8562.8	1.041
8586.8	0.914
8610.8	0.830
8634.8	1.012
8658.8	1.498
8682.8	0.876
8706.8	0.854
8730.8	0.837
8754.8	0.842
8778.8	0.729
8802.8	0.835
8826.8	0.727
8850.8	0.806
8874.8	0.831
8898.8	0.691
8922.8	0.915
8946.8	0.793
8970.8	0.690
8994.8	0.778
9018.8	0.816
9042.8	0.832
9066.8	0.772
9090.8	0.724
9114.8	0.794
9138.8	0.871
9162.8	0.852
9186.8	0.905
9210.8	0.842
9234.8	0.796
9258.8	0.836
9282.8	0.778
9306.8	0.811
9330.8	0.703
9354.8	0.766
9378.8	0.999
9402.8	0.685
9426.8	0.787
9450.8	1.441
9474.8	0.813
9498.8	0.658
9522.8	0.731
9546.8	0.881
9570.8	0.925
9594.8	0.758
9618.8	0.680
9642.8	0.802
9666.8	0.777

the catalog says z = 0.728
